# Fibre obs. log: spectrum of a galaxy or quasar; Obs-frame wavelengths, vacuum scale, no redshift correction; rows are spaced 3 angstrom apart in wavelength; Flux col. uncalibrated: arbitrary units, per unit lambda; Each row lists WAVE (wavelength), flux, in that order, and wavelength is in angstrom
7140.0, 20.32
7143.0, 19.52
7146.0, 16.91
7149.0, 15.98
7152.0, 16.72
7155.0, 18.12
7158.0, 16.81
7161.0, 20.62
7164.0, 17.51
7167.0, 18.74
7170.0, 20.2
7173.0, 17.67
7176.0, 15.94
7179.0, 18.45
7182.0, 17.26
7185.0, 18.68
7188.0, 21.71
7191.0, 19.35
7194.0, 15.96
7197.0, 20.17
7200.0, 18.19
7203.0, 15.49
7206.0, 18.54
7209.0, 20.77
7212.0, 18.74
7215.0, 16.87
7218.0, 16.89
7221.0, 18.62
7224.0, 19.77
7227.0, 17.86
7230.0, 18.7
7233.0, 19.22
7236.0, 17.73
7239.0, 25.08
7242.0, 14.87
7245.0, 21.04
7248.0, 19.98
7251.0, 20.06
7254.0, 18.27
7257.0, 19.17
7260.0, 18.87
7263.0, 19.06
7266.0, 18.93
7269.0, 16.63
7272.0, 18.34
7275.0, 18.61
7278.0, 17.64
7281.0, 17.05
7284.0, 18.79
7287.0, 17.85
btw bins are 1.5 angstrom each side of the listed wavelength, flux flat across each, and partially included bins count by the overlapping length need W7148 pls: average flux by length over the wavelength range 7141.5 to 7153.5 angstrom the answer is 17.3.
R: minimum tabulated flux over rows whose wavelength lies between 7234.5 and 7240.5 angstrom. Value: 17.73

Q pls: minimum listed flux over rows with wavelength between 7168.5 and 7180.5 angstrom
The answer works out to 15.94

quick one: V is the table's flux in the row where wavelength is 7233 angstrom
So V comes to 19.22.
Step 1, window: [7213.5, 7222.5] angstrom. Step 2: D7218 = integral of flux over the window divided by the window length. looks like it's 17.5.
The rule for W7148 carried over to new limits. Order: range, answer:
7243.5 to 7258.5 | 19.7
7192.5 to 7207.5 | 17.7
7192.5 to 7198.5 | 18.1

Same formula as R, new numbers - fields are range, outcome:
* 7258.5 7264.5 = 18.87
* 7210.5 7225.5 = 16.87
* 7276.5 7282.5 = 17.05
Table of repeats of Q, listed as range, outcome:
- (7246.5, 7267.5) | 18.27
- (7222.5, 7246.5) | 14.87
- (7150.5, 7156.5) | 16.72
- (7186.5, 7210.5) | 15.49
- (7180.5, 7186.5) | 17.26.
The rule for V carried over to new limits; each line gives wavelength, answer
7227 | 17.86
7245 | 21.04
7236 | 17.73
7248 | 19.98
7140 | 20.32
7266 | 18.93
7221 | 18.62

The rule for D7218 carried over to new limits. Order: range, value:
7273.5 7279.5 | 18.1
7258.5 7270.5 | 18.4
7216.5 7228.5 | 18.3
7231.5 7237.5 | 18.5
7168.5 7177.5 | 17.9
